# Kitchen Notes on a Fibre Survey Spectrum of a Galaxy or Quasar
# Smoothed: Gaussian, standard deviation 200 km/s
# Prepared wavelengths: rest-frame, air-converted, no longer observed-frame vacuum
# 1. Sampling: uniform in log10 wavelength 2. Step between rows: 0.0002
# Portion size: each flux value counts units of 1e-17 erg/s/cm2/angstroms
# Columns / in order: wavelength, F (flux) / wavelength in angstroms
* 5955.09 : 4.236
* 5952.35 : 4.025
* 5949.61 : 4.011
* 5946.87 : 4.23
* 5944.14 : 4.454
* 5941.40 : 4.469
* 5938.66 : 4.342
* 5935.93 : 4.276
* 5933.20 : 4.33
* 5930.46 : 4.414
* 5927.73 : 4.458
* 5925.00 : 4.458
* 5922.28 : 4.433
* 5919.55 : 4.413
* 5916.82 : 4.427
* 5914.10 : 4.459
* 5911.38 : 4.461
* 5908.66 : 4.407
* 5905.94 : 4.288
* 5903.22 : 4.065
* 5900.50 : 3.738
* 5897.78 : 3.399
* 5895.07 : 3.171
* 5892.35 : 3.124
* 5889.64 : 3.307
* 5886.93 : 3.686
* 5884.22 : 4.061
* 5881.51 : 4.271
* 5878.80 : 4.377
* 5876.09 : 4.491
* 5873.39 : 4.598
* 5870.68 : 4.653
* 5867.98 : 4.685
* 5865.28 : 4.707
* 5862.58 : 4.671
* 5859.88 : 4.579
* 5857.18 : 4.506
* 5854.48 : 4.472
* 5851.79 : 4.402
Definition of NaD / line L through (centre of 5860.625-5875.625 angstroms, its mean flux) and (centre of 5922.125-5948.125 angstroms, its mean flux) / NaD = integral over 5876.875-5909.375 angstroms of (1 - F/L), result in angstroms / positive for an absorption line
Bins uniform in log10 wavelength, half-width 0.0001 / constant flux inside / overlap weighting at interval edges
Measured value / 5.2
